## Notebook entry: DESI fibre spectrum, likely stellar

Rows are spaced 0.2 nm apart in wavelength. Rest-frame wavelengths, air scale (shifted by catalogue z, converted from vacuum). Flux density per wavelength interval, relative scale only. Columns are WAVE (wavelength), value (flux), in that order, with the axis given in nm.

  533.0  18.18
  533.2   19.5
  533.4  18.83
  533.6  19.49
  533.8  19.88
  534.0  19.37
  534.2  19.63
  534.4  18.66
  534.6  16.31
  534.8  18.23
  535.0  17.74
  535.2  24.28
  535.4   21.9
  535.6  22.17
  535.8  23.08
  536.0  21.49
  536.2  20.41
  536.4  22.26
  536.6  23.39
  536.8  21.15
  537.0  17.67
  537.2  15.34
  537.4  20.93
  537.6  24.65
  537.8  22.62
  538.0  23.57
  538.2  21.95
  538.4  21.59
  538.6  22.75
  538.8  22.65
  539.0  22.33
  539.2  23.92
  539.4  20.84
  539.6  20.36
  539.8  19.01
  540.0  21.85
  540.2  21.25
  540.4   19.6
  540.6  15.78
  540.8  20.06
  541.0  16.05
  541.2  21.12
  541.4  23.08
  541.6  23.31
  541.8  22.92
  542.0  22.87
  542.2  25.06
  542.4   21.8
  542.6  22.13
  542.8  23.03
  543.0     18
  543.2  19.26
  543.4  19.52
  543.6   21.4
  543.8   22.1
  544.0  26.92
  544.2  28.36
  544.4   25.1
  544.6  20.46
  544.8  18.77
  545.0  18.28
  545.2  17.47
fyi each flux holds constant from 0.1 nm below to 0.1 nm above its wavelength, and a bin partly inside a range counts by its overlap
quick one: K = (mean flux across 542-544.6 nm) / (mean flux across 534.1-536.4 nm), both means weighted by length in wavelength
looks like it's 1.1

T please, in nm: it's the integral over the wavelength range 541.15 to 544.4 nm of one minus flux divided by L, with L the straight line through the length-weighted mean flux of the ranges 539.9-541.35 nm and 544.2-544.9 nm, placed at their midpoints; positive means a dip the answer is -0.239 nm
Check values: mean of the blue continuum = 19.5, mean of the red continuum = 22.4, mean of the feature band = 22.7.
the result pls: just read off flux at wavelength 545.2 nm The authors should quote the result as 17.47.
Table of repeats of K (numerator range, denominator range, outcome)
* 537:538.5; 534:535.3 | 1.11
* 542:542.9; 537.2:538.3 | 1.04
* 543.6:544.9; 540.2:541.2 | 1.27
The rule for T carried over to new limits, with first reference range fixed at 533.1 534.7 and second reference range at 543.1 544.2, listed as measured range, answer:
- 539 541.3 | 0.12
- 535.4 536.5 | -0.12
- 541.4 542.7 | -0.07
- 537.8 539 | -0.11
